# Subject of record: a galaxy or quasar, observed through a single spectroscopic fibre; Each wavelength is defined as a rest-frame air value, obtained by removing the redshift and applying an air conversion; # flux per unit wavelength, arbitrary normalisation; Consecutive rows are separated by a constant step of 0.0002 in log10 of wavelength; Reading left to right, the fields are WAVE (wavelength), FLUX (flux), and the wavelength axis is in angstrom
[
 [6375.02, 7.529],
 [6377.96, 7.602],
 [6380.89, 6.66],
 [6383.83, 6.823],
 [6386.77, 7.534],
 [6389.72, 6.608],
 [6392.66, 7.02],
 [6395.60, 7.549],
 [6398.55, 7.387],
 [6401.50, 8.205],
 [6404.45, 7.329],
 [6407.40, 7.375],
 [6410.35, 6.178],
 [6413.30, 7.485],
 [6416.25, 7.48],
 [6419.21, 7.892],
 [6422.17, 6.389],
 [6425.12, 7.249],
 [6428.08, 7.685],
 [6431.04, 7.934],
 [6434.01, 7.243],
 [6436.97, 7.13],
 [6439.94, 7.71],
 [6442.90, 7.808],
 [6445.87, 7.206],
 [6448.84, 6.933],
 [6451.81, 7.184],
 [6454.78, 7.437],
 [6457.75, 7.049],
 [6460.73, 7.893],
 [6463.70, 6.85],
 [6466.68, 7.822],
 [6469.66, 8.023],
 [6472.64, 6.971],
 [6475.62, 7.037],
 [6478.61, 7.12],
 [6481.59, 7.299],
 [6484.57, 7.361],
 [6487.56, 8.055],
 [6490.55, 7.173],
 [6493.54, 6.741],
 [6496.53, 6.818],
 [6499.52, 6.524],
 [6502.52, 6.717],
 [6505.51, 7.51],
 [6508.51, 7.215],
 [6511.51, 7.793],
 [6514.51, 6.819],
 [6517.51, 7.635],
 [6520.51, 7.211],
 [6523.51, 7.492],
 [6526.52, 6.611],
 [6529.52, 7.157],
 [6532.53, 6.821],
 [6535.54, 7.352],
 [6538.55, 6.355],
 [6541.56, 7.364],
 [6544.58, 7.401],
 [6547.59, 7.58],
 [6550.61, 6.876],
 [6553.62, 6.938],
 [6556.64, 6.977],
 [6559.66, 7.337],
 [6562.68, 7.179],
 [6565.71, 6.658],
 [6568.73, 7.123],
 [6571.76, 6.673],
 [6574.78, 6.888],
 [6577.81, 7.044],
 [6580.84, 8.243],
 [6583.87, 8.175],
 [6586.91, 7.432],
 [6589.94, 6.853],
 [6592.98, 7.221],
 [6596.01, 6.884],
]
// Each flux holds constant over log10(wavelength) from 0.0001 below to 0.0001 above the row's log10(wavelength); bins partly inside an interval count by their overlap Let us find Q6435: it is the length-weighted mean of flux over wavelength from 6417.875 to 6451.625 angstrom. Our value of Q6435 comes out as 7.37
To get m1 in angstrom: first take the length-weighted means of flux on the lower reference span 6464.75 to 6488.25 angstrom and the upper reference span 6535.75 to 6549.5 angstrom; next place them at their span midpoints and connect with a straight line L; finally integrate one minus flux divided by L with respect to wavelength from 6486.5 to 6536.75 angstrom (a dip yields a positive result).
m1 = 1.0 angstrom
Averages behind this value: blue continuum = 7.43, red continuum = 7.18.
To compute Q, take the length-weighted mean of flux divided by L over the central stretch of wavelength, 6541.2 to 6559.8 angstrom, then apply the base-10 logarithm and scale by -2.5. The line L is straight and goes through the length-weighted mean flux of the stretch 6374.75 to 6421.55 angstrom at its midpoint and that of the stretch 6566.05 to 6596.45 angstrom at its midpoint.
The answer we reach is 0.009 mag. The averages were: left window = 7.27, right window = 7.25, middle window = 7.19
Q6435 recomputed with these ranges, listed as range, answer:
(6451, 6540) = 7.2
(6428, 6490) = 7.41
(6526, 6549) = 7.1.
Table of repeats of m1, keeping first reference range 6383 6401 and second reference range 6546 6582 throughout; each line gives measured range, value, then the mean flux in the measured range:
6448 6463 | -0.2 angstrom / 7.29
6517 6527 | -0.2 angstrom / 7.26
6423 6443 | -0.8 angstrom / 7.48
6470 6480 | 0.0 angstrom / 7.15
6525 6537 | 0.3 angstrom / 6.98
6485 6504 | 0.4 angstrom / 7.02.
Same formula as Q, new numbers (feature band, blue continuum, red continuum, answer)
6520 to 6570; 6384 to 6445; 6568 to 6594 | 0.034 mag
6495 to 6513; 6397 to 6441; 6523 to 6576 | 0.009 mag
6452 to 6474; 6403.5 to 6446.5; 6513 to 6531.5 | -0.023 mag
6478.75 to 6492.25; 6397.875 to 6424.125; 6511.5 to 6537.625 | -0.033 mag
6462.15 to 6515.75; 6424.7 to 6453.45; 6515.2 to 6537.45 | 0.008 mag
